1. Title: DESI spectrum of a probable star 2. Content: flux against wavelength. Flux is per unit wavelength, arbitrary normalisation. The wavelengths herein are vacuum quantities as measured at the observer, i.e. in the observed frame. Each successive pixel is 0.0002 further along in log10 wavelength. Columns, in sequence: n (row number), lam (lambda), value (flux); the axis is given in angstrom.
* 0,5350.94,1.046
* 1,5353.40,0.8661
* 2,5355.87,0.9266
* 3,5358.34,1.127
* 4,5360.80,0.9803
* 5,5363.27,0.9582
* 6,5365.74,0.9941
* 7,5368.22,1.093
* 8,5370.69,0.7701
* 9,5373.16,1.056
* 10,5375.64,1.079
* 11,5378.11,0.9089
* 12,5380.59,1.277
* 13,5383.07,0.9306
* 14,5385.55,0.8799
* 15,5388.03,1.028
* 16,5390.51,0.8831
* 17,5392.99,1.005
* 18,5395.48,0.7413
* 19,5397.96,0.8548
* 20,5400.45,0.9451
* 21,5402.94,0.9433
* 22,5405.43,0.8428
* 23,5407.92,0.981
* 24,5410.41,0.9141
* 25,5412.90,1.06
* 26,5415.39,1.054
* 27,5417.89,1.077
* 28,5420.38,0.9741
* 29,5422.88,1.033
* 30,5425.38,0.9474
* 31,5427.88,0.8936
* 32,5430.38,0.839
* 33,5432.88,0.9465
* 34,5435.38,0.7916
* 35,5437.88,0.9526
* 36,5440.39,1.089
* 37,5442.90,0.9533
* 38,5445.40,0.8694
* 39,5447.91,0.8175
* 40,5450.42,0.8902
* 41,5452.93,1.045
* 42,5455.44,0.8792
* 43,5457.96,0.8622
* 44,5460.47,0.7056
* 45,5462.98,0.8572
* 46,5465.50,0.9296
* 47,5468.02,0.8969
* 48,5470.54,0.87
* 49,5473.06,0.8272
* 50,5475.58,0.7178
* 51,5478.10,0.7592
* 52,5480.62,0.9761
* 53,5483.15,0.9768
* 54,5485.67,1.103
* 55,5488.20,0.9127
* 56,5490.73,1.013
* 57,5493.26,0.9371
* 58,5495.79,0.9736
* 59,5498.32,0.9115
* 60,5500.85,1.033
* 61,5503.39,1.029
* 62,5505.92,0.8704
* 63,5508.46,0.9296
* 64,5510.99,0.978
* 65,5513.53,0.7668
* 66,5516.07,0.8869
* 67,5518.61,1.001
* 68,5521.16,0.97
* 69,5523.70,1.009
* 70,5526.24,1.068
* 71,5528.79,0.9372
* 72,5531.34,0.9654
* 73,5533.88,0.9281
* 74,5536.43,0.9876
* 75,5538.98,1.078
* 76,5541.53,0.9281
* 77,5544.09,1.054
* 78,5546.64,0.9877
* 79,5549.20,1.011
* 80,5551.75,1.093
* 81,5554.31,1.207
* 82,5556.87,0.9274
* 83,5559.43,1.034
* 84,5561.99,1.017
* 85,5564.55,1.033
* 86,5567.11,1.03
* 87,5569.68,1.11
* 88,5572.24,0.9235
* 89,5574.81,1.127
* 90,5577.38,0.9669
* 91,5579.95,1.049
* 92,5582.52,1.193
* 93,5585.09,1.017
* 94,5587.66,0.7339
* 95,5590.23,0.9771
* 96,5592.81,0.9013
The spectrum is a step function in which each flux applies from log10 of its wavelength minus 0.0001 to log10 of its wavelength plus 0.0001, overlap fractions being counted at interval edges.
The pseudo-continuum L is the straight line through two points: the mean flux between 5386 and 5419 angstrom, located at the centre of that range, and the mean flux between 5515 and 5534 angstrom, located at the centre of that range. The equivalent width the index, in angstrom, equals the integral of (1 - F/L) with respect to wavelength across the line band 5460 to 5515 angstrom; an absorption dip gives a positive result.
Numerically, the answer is 3.13 angstrom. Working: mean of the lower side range 0.946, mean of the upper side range 0.974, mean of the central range 0.911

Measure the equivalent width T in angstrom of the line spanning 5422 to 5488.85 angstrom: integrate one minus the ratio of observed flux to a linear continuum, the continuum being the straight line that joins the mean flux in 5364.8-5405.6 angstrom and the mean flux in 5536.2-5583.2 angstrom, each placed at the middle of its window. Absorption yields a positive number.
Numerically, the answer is 6.0 angstrom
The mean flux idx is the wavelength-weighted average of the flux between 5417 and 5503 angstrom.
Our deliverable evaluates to 0.92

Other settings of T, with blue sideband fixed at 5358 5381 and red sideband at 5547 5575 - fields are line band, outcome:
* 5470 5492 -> 2.6 angstrom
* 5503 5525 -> 2.1 angstrom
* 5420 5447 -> 2.3 angstrom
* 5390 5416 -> 2.3 angstrom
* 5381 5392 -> 0.6 angstrom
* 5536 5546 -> 0.2 angstrom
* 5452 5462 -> 1.5 angstrom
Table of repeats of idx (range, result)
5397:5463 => 0.928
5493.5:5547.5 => 0.966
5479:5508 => 0.972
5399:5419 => 0.975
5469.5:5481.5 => 0.825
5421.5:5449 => 0.922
